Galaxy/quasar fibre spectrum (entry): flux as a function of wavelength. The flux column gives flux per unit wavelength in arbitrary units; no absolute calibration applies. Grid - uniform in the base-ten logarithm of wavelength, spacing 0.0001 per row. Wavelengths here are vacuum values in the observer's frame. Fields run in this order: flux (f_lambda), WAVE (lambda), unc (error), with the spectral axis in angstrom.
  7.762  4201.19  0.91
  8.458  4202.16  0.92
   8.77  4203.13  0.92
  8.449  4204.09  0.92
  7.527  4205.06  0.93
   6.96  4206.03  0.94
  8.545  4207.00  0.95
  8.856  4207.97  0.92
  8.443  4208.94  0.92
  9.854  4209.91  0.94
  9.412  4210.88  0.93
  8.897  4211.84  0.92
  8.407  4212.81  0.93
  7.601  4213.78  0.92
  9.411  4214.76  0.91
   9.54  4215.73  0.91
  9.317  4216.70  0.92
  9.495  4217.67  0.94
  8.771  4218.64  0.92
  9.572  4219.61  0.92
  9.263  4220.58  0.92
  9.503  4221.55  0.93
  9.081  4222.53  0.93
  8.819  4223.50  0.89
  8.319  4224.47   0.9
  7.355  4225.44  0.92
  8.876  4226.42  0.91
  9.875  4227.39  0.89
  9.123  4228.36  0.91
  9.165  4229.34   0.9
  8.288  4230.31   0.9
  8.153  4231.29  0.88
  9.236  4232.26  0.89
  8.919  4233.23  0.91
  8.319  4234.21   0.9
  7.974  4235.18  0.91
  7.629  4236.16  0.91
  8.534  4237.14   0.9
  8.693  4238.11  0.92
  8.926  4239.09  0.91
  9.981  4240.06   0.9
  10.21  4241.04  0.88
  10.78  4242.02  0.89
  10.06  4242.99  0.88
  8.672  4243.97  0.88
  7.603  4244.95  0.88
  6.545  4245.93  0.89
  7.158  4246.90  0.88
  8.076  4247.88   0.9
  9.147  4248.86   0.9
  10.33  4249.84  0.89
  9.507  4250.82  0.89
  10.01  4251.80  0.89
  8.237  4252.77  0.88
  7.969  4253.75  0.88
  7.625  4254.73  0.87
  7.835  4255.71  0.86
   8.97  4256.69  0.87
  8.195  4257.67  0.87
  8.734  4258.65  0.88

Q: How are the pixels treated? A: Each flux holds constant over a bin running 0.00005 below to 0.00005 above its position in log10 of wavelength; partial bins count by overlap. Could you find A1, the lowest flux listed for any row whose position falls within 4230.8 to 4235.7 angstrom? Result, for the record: 7.974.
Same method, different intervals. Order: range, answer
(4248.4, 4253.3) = 8.237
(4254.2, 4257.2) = 7.625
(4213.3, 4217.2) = 7.601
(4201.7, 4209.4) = 6.96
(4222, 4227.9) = 7.355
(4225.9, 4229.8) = 8.876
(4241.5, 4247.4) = 6.545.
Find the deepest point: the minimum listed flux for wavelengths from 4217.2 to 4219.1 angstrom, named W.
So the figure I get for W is 8.771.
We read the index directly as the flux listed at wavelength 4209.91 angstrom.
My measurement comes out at 9.854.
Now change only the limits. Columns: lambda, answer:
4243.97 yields 8.672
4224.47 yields 8.319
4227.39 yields 9.875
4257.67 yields 8.195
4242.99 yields 10.06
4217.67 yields 9.495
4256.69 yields 8.97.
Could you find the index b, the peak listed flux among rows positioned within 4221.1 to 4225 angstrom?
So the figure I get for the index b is 9.503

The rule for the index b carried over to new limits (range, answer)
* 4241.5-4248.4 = 10.78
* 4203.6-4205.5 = 8.449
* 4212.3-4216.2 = 9.54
